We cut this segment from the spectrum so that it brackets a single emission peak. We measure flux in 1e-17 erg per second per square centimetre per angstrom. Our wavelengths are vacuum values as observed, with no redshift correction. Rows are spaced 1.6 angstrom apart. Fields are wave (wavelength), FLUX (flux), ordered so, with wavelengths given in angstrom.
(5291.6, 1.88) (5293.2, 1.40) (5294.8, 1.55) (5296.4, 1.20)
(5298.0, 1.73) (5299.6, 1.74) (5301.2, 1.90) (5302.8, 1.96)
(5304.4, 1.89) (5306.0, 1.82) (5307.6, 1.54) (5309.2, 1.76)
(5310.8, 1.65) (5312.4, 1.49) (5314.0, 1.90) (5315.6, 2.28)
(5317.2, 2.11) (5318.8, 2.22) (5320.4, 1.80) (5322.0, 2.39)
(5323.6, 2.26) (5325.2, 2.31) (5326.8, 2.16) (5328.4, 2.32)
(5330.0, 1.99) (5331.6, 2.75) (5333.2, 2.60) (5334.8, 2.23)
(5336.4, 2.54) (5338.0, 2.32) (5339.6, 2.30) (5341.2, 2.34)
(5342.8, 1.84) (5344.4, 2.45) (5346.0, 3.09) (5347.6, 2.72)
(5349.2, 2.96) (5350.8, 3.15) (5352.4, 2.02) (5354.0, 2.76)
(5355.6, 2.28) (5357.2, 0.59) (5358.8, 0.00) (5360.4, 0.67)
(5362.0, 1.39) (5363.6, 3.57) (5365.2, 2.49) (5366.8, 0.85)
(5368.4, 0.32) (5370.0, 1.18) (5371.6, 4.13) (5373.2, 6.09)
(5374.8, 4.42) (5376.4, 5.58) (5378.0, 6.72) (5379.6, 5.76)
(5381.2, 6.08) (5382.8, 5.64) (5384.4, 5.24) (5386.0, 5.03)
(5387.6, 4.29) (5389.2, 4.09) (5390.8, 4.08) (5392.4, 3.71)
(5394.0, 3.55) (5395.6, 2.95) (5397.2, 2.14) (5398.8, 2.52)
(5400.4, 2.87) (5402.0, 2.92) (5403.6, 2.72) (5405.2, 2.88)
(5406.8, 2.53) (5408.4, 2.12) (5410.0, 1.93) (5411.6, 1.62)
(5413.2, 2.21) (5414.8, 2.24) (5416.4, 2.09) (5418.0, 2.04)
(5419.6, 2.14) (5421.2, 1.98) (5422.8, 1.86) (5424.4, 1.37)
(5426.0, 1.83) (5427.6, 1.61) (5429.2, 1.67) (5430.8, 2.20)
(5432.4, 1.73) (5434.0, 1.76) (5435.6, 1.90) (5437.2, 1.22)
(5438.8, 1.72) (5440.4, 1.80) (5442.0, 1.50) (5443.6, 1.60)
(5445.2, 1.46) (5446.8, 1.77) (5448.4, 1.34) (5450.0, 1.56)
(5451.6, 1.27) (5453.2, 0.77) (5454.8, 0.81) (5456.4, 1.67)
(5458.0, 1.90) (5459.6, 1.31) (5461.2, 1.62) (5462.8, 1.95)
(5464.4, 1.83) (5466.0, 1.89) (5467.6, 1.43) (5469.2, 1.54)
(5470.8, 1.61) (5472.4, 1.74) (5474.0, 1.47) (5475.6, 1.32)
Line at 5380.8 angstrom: C IV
